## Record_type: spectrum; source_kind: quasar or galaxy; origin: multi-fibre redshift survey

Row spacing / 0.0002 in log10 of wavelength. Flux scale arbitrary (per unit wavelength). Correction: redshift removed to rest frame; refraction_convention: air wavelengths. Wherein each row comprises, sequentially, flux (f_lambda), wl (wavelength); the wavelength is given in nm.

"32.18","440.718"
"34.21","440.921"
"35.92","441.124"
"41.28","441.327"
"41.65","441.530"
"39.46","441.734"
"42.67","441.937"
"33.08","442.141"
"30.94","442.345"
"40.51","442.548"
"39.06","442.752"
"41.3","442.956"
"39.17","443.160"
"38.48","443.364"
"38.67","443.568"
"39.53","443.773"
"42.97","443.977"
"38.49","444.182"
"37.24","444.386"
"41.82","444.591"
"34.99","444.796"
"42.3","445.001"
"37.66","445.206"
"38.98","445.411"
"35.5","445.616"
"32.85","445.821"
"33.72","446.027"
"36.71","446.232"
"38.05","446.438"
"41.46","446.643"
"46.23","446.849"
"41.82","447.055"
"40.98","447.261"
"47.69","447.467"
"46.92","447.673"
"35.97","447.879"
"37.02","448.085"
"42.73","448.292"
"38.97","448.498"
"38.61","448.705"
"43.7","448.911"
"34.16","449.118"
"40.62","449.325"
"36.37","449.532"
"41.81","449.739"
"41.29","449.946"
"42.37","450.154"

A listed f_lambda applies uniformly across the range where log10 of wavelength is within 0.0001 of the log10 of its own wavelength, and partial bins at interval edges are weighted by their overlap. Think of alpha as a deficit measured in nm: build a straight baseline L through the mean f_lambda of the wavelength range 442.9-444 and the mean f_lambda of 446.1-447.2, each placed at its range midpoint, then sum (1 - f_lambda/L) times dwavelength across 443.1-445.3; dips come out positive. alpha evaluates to 0.041 nm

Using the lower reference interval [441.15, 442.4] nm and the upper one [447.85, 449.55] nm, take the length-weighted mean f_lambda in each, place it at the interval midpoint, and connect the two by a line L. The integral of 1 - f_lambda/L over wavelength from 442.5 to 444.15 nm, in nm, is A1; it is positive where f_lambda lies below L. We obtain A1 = -0.06 nm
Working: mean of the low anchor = 38.3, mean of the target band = 39.9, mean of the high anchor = 38.9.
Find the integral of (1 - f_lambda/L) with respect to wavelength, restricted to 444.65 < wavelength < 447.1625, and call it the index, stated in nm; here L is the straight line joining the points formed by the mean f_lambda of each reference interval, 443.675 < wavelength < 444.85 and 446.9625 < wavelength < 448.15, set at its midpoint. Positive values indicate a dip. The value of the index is 0.14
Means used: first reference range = 39.3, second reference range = 41.9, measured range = 38.4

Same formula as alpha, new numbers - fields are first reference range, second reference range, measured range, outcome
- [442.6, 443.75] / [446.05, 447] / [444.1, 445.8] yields 0.07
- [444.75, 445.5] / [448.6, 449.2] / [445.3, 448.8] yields -0.07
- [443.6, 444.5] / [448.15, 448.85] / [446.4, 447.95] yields -0.11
